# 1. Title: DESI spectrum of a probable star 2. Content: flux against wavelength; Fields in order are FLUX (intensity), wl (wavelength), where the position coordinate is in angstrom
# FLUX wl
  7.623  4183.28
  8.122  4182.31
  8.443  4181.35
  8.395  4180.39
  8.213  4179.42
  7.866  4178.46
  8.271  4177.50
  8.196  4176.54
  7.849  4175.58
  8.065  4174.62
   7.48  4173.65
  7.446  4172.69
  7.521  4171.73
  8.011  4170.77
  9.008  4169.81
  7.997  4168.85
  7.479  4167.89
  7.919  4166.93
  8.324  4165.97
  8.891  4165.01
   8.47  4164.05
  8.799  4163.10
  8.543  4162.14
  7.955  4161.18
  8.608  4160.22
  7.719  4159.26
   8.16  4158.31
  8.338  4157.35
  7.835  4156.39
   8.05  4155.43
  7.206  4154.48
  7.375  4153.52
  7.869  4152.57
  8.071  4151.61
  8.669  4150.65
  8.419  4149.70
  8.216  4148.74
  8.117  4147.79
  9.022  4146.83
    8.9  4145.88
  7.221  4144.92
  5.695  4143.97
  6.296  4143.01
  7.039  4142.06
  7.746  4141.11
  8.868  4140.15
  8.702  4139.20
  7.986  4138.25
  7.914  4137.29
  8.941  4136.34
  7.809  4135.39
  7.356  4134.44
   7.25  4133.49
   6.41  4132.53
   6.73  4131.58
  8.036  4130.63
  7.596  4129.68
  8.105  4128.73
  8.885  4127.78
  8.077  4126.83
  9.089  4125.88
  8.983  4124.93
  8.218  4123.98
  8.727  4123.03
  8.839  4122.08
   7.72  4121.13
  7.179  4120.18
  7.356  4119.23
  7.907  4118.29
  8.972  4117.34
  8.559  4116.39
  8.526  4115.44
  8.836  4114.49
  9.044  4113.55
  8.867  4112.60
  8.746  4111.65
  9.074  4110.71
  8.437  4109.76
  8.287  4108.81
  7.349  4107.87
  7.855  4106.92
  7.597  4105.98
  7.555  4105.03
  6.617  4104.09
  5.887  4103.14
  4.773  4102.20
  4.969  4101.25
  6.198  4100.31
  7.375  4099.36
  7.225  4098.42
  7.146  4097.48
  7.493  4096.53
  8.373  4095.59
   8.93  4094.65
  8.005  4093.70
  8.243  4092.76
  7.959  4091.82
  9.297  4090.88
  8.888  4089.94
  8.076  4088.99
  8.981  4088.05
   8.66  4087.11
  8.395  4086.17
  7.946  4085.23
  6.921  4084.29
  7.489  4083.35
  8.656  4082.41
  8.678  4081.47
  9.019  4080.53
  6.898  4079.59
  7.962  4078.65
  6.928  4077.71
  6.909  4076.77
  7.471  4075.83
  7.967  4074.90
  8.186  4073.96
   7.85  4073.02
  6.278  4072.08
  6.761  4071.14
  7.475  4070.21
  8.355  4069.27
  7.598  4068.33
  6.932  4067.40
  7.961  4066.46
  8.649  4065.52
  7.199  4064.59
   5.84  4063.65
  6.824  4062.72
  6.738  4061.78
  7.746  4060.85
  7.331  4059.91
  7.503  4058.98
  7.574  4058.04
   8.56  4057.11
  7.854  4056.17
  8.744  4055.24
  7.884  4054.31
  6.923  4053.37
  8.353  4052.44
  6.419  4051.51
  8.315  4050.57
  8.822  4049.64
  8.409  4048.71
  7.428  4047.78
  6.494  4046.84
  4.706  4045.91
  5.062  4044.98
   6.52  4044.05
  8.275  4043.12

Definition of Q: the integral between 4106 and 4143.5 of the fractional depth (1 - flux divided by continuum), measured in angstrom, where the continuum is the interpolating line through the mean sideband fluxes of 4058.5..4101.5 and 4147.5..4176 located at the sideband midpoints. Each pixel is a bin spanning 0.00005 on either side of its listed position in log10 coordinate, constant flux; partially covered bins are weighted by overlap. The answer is -1.0 angstrom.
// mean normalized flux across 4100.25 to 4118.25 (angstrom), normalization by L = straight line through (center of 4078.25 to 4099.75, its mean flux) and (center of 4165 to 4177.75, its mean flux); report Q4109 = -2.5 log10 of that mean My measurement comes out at 0.05 mag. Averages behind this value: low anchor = 8.12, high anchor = 7.99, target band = 7.73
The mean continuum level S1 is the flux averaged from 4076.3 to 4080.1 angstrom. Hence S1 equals 7.19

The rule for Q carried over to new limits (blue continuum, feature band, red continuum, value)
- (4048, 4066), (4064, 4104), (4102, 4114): 0.5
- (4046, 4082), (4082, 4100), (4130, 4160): -1.0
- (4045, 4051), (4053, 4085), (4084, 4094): 0.8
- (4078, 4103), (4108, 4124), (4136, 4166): -1.1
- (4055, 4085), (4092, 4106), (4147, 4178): 1.2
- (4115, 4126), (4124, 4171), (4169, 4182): 1.0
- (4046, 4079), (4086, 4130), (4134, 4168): -1.2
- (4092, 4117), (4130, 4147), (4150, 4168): 0.7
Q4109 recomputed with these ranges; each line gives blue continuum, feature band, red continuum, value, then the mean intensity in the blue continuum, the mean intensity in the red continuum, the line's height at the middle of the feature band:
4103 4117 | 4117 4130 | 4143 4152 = -0.026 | 8.14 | 7.94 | 8.07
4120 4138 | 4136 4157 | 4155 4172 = 0.027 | 8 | 8.21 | 8.11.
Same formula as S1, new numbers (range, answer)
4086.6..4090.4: 8.64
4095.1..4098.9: 7.58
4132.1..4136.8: 7.56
